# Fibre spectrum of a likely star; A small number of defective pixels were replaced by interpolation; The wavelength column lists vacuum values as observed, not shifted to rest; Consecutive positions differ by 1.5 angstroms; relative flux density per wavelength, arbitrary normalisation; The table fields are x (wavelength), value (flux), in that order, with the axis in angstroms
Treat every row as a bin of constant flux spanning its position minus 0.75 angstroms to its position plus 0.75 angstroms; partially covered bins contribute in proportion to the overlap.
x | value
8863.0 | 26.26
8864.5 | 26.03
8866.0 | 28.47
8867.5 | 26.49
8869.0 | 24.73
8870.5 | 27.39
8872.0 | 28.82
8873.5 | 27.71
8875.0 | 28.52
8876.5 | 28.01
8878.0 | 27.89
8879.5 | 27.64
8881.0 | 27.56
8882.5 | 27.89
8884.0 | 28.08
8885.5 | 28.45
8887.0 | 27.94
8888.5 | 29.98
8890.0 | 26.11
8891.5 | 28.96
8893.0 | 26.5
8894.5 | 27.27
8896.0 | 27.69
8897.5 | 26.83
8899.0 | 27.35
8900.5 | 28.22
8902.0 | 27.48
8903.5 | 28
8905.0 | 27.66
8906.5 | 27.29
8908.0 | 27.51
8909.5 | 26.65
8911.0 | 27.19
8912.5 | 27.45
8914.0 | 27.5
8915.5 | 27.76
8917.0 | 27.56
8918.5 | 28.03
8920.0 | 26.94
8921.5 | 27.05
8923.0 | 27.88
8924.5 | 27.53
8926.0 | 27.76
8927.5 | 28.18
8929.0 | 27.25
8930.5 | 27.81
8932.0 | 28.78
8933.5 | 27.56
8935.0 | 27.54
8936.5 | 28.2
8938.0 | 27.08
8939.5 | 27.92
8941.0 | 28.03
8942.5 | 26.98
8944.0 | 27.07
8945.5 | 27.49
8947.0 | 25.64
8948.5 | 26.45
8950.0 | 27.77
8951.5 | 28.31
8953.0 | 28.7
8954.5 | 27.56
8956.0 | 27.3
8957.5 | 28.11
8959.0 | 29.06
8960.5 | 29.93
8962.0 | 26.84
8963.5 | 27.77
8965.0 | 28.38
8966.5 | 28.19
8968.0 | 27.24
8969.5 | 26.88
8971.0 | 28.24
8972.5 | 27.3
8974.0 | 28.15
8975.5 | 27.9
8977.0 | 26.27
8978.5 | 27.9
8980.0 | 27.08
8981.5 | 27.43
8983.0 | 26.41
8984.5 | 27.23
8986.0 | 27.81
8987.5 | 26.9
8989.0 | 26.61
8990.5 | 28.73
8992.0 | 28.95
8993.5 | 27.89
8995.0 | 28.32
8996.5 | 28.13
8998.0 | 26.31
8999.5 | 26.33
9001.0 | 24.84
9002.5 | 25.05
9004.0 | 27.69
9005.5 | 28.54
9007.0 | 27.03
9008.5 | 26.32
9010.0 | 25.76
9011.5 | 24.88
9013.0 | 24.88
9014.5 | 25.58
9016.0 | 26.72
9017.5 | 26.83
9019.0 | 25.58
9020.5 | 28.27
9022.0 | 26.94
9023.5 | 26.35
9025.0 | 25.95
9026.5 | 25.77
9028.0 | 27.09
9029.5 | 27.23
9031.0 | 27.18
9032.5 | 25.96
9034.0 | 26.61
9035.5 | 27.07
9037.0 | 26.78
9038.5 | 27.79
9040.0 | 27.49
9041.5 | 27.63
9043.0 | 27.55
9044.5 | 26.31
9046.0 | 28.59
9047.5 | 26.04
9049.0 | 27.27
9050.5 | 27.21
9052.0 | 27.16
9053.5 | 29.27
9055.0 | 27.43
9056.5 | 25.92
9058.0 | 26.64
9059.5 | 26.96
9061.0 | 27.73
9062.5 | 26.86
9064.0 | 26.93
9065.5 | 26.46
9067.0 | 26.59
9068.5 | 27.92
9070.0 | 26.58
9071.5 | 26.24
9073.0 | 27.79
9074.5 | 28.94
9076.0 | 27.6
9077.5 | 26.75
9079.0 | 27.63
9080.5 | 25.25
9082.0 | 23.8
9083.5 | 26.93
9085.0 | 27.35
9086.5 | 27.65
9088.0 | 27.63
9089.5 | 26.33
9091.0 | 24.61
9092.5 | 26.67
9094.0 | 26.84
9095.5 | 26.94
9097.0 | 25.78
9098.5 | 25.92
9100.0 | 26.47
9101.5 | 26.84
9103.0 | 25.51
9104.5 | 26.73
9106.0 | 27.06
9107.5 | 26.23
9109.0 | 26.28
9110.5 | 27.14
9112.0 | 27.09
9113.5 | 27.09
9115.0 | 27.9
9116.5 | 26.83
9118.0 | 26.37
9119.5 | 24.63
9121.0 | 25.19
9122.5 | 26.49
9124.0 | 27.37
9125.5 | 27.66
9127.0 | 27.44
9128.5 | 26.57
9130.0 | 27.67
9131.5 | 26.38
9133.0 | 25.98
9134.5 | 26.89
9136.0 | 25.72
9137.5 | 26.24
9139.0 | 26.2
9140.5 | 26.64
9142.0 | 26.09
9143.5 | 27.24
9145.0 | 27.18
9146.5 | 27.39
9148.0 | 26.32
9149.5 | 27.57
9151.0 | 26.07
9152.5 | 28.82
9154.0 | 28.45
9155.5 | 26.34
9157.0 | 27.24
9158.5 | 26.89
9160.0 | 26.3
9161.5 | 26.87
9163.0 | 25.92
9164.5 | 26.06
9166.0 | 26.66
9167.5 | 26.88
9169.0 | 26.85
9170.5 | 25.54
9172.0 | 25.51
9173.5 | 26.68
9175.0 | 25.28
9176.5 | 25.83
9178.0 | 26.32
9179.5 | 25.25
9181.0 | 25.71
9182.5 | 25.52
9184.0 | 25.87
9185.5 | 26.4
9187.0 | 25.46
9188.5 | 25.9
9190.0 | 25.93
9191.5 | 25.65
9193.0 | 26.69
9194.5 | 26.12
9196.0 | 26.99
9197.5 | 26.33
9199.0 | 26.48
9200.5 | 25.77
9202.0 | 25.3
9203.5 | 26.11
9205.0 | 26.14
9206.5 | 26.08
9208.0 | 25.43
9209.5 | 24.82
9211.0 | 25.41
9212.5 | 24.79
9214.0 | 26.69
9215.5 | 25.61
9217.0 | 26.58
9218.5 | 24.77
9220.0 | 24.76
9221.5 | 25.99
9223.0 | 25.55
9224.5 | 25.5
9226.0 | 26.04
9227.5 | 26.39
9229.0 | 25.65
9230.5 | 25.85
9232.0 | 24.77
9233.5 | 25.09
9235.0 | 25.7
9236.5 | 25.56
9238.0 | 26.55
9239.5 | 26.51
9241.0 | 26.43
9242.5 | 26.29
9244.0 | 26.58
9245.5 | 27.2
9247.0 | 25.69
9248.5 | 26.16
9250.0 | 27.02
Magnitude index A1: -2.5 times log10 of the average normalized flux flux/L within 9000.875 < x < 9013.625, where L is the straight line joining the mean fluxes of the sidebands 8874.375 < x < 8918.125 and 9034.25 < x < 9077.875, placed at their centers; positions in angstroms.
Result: 0.048 mag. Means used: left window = 27.7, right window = 27.2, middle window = 26.2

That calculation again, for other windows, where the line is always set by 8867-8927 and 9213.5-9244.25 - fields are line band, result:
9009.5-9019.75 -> 0.05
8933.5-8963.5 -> -0.01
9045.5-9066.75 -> -0.02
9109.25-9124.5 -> -0.01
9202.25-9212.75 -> 0.02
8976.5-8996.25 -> -0.02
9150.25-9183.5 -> -0.01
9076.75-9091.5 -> 0.01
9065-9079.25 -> -0.02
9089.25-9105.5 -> 0.01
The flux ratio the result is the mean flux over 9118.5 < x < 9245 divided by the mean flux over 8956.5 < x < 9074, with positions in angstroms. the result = 0.97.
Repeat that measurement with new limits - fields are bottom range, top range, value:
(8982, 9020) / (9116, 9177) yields 0.99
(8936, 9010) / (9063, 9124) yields 0.97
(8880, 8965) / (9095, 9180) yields 0.96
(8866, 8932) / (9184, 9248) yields 0.94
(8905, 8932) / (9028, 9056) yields 0.99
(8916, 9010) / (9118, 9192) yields 0.96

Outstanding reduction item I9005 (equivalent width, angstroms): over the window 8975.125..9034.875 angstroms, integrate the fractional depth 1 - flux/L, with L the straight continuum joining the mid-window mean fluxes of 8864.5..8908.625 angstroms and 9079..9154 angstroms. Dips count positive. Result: 0.6 angstroms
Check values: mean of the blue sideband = 27.6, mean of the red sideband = 26.6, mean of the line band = 26.8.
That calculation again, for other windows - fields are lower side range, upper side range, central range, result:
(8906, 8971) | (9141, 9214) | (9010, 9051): 0.6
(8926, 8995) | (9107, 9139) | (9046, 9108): 0.2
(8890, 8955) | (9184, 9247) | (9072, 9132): -0.4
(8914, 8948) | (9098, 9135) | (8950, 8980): -0.5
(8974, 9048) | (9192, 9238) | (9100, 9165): -1.2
